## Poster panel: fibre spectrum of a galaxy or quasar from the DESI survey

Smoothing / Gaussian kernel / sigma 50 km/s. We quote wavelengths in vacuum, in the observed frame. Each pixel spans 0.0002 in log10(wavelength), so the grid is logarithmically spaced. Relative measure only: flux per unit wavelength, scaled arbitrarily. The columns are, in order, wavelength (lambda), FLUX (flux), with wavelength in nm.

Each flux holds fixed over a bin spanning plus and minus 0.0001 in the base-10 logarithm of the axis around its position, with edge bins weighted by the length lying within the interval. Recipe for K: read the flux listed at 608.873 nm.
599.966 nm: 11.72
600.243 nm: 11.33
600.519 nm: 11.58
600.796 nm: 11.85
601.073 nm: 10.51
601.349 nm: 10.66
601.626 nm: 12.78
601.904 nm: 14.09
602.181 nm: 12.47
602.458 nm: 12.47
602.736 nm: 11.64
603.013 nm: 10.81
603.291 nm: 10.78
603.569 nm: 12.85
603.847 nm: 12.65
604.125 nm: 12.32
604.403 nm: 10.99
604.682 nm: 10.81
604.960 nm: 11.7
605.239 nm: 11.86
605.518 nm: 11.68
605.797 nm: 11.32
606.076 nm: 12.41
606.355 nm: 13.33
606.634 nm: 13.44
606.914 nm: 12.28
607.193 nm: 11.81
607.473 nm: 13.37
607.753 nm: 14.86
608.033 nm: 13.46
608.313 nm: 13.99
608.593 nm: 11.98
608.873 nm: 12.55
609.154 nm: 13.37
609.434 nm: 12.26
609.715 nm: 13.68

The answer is 12.55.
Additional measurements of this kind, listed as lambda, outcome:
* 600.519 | 11.58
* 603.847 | 12.65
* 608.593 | 11.98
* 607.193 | 11.81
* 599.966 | 11.72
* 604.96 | 11.7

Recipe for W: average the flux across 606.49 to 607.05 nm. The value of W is 12.9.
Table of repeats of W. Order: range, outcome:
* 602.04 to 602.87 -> 12.2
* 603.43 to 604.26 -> 12.6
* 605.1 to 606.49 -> 12.1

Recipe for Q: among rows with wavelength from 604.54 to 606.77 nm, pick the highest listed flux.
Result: 13.44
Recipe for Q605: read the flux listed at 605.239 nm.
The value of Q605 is 11.86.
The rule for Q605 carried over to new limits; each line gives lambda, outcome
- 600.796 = 11.85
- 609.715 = 13.68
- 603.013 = 10.81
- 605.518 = 11.68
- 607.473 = 13.37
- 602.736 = 11.64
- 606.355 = 13.33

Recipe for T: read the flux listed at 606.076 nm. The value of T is 12.41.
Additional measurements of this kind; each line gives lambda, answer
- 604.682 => 10.81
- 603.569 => 12.85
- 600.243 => 11.33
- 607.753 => 14.86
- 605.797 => 11.32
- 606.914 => 12.28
